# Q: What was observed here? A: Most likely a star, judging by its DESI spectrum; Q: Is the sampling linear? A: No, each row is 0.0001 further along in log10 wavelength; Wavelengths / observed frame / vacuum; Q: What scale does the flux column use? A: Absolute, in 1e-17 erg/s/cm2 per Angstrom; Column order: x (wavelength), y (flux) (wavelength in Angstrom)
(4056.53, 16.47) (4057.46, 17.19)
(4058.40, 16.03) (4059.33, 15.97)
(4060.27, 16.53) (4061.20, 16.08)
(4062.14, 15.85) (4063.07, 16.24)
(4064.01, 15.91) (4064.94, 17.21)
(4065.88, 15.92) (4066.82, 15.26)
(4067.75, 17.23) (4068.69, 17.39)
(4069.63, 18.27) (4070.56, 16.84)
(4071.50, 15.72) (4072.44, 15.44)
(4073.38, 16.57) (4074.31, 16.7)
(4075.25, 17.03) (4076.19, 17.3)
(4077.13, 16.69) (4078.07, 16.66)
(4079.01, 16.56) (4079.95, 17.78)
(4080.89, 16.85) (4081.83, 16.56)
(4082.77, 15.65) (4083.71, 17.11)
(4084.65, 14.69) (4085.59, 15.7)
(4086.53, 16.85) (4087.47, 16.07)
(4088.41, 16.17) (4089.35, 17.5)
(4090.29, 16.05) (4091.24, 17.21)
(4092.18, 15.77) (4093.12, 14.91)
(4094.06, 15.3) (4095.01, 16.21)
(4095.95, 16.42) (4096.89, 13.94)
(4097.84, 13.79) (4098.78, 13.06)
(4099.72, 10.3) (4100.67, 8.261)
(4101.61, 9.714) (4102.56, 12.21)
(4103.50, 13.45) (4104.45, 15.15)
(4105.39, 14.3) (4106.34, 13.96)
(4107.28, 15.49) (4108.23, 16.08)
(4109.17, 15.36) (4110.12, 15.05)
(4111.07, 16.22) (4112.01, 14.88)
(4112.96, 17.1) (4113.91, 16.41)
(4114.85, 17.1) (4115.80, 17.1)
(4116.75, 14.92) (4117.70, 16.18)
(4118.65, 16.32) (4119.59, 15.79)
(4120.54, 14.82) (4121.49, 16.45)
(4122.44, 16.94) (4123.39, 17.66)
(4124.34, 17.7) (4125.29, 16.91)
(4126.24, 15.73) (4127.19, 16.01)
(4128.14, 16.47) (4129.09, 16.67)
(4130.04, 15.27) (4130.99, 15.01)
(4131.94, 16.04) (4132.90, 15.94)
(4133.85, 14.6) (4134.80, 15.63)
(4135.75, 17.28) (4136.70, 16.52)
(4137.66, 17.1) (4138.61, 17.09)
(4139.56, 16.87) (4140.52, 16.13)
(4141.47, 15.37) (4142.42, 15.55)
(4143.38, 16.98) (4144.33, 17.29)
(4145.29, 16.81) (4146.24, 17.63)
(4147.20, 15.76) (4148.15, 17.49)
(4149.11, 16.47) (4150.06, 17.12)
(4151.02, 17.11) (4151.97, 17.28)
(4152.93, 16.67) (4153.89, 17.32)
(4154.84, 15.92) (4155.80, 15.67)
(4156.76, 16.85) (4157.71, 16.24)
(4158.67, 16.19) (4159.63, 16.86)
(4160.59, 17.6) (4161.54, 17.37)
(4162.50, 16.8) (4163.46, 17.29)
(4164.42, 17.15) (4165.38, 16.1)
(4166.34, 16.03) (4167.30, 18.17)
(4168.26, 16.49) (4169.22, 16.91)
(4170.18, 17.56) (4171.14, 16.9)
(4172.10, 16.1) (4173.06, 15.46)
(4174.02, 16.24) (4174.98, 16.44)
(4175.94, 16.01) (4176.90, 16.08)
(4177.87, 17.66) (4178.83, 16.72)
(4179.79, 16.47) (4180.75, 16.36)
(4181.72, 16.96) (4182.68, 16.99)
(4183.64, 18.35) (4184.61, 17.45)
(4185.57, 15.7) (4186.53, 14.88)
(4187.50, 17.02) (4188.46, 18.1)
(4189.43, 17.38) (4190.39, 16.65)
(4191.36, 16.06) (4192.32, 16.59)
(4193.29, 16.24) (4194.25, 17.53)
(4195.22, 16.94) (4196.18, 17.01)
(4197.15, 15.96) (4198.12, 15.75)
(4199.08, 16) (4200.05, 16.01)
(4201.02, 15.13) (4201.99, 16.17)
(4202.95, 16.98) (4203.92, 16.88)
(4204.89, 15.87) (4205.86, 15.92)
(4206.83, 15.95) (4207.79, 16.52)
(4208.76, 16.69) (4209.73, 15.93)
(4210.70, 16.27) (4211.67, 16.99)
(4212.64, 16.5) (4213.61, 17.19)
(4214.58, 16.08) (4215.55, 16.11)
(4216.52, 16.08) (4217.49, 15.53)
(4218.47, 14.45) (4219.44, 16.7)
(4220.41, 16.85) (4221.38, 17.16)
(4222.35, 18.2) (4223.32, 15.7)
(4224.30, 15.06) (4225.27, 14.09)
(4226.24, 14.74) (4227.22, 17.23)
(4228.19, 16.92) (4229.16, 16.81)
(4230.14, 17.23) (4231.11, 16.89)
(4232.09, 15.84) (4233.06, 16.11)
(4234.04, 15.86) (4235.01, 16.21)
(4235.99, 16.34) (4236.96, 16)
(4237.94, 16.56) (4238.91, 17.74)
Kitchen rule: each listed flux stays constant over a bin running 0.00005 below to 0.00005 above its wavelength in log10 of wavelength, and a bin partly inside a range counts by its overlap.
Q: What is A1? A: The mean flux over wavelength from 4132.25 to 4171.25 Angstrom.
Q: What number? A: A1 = 16.7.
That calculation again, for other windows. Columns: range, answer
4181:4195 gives 16.8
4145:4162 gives 16.8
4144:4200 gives 16.7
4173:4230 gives 16.4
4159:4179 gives 16.8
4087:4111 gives 14.5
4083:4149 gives 15.7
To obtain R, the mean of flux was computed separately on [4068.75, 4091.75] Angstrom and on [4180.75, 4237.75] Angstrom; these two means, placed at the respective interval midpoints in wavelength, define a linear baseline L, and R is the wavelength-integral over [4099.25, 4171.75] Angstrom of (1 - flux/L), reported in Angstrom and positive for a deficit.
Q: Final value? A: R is 2.13 Angstrom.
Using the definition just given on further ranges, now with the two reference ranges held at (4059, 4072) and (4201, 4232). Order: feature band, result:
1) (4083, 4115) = 2.9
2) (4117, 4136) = 0.3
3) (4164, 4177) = -0.2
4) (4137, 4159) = -0.4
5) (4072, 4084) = -0.2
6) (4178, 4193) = -0.4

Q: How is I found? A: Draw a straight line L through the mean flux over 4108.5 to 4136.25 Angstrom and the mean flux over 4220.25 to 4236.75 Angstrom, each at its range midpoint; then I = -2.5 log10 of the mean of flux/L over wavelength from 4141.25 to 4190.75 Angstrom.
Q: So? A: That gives -0.04 mag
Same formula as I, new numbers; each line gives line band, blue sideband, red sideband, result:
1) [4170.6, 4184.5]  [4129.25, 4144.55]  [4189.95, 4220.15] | -0.027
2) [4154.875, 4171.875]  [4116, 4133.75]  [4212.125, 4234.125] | -0.041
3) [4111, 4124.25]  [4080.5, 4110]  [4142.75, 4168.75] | -0.051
